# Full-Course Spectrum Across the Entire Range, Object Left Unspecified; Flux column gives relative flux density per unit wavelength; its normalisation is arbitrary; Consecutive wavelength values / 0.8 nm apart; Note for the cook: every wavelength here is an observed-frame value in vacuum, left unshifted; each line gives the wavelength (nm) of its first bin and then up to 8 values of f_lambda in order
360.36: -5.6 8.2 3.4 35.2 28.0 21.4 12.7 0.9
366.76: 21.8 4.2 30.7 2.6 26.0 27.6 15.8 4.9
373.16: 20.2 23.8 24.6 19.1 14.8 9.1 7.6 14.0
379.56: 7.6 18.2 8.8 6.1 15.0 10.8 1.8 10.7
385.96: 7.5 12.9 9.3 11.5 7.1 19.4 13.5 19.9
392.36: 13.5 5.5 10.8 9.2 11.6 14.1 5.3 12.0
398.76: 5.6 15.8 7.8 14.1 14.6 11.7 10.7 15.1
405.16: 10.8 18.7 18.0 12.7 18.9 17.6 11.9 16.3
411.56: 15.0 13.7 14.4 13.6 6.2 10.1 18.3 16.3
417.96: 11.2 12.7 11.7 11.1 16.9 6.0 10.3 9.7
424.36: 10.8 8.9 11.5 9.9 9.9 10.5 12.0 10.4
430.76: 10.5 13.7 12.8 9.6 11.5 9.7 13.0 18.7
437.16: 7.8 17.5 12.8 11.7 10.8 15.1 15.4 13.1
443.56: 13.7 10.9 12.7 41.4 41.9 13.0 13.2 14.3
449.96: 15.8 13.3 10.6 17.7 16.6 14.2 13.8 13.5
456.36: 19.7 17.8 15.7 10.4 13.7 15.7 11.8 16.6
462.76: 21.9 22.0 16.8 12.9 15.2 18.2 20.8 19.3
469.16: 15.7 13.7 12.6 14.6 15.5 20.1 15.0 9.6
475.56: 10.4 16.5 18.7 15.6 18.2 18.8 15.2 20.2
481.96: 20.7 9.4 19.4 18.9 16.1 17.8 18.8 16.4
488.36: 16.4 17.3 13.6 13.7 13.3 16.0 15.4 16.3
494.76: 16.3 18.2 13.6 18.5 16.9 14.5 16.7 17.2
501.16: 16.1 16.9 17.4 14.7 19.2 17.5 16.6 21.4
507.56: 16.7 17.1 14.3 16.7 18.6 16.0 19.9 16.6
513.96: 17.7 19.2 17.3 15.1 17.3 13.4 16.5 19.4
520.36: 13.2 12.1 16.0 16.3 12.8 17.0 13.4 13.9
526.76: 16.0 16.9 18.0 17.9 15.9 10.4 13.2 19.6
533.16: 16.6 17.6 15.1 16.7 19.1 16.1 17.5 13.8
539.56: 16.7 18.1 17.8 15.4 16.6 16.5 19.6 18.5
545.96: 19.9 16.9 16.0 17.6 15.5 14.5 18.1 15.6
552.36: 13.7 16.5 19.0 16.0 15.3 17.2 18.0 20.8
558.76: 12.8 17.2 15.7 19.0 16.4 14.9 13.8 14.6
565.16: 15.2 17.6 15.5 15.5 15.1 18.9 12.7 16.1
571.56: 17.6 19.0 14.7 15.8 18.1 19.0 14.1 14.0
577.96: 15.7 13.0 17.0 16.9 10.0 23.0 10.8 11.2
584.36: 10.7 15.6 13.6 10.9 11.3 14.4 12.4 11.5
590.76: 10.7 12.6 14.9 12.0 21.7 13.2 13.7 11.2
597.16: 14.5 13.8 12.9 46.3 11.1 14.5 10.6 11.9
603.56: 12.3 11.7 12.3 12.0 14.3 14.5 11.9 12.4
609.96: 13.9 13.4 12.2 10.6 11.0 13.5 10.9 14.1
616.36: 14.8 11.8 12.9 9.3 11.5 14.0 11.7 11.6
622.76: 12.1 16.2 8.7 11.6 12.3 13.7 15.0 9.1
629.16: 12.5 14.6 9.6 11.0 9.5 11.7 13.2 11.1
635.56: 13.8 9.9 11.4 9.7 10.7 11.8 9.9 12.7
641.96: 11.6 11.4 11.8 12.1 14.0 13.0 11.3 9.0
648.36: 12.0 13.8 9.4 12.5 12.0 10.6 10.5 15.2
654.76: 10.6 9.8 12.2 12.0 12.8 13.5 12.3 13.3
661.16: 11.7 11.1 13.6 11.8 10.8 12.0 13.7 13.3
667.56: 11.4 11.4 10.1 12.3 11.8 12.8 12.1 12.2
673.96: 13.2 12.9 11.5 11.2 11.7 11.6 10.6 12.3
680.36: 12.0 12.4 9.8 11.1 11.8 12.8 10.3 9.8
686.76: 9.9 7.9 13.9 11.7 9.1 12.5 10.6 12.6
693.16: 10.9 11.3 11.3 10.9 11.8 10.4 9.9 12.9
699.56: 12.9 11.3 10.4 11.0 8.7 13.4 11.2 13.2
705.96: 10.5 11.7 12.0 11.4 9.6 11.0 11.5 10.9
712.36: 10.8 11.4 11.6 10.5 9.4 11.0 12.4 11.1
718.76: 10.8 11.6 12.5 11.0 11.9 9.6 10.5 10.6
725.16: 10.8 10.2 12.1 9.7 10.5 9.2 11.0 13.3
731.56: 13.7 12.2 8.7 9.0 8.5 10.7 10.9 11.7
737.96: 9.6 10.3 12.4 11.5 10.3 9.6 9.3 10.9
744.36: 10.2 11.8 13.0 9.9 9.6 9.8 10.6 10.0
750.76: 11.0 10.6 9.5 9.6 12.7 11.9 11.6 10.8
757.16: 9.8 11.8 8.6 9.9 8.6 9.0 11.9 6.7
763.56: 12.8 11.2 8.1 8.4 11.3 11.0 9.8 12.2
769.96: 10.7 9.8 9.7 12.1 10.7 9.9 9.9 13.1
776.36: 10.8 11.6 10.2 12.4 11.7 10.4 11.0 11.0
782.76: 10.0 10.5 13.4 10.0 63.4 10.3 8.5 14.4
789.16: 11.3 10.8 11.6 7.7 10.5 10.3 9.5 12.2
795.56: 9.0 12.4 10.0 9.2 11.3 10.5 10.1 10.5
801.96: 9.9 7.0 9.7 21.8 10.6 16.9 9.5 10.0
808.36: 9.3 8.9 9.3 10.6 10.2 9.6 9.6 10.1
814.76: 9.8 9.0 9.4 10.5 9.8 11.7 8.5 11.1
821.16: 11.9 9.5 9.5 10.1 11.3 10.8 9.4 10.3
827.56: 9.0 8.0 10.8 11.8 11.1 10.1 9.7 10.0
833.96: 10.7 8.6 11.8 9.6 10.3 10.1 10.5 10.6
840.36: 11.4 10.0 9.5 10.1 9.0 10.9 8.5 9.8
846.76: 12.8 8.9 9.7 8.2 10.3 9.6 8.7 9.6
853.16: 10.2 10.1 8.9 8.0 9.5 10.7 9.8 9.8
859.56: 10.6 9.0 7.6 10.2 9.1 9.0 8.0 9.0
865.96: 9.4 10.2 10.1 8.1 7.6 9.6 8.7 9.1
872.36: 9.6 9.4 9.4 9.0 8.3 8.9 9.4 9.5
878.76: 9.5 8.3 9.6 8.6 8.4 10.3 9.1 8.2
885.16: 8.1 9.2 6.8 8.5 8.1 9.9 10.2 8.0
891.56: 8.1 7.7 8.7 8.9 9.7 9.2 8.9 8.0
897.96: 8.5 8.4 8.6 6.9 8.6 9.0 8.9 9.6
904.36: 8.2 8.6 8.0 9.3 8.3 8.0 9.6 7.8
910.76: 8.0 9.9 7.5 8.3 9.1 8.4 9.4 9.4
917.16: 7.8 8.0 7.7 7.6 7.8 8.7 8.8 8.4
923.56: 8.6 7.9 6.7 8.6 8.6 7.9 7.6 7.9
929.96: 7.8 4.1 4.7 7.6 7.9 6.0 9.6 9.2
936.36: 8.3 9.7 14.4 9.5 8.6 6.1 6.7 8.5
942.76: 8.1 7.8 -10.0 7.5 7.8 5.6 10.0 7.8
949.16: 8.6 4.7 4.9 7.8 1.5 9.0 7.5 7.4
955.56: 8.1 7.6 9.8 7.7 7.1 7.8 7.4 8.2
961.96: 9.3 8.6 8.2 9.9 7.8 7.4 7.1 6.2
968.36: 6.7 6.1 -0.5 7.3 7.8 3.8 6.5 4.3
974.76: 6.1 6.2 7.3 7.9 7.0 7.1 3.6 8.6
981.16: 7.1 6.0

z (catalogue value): 0.20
